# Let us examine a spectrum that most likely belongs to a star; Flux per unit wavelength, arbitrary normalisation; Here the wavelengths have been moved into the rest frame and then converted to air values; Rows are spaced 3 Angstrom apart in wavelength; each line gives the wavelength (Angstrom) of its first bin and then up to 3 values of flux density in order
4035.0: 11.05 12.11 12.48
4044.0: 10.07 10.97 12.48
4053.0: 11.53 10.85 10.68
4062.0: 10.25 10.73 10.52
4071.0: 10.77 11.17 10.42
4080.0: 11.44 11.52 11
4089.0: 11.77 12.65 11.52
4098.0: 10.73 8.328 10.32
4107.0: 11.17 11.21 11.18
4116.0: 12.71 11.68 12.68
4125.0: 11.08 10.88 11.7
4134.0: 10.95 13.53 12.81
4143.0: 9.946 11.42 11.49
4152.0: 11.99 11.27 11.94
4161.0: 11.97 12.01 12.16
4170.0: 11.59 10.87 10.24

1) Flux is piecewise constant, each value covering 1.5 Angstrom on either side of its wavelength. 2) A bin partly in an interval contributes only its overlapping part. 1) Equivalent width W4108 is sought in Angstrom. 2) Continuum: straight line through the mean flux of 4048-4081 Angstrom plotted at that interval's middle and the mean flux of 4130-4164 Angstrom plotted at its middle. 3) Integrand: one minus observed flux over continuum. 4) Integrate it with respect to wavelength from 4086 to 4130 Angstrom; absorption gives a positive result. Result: 0.4 Angstrom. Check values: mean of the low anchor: 11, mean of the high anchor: 11.7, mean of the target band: 11.3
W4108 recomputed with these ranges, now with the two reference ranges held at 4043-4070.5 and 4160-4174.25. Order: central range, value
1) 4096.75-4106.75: 1.2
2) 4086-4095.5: -0.6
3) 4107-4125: -0.7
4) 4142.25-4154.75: 0.3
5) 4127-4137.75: -0.2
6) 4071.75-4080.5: 0.1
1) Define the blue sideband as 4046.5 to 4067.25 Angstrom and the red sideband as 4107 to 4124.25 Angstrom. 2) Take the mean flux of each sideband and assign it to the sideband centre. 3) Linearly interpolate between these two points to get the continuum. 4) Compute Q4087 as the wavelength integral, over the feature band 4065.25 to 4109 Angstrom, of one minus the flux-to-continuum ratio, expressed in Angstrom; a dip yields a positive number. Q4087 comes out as 1.85 Angstrom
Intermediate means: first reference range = 11.1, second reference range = 11.8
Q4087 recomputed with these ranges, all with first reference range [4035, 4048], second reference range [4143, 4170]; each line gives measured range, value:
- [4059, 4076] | 1.1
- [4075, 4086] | 0.4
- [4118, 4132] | 0.0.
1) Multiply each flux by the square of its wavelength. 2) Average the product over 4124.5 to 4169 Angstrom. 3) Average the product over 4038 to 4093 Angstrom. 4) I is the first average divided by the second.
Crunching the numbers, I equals 1.1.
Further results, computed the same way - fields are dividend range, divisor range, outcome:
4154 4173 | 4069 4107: 1.11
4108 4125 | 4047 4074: 1.10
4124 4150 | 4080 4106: 1.07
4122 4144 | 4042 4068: 1.11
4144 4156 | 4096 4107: 1.17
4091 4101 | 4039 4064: 1.01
